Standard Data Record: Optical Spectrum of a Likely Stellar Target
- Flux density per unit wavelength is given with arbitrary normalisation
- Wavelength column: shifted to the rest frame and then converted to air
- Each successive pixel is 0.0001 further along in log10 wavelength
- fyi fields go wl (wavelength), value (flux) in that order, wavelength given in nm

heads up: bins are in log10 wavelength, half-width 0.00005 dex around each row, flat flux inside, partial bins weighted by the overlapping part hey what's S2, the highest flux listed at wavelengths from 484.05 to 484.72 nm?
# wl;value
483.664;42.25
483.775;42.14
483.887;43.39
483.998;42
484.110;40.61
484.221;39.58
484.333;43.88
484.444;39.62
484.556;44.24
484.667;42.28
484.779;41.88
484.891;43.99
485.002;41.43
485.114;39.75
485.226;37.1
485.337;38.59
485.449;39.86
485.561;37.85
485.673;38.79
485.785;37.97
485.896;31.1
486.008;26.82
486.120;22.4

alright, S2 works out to 44.24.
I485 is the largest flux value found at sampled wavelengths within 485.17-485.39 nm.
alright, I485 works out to 38.59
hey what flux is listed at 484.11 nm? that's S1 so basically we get 40.61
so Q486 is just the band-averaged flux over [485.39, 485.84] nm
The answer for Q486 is 38.6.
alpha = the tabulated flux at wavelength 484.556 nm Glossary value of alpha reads 44.24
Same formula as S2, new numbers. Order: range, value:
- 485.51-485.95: 38.79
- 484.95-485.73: 41.43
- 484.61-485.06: 43.99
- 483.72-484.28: 43.39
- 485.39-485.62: 39.86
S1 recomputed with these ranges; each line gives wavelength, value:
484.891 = 43.99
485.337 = 38.59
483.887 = 43.39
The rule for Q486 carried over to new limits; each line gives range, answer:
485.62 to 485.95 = 36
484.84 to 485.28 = 40.6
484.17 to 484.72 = 42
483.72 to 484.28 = 41.5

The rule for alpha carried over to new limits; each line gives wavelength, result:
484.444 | 39.62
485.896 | 31.1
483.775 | 42.14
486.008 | 26.82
